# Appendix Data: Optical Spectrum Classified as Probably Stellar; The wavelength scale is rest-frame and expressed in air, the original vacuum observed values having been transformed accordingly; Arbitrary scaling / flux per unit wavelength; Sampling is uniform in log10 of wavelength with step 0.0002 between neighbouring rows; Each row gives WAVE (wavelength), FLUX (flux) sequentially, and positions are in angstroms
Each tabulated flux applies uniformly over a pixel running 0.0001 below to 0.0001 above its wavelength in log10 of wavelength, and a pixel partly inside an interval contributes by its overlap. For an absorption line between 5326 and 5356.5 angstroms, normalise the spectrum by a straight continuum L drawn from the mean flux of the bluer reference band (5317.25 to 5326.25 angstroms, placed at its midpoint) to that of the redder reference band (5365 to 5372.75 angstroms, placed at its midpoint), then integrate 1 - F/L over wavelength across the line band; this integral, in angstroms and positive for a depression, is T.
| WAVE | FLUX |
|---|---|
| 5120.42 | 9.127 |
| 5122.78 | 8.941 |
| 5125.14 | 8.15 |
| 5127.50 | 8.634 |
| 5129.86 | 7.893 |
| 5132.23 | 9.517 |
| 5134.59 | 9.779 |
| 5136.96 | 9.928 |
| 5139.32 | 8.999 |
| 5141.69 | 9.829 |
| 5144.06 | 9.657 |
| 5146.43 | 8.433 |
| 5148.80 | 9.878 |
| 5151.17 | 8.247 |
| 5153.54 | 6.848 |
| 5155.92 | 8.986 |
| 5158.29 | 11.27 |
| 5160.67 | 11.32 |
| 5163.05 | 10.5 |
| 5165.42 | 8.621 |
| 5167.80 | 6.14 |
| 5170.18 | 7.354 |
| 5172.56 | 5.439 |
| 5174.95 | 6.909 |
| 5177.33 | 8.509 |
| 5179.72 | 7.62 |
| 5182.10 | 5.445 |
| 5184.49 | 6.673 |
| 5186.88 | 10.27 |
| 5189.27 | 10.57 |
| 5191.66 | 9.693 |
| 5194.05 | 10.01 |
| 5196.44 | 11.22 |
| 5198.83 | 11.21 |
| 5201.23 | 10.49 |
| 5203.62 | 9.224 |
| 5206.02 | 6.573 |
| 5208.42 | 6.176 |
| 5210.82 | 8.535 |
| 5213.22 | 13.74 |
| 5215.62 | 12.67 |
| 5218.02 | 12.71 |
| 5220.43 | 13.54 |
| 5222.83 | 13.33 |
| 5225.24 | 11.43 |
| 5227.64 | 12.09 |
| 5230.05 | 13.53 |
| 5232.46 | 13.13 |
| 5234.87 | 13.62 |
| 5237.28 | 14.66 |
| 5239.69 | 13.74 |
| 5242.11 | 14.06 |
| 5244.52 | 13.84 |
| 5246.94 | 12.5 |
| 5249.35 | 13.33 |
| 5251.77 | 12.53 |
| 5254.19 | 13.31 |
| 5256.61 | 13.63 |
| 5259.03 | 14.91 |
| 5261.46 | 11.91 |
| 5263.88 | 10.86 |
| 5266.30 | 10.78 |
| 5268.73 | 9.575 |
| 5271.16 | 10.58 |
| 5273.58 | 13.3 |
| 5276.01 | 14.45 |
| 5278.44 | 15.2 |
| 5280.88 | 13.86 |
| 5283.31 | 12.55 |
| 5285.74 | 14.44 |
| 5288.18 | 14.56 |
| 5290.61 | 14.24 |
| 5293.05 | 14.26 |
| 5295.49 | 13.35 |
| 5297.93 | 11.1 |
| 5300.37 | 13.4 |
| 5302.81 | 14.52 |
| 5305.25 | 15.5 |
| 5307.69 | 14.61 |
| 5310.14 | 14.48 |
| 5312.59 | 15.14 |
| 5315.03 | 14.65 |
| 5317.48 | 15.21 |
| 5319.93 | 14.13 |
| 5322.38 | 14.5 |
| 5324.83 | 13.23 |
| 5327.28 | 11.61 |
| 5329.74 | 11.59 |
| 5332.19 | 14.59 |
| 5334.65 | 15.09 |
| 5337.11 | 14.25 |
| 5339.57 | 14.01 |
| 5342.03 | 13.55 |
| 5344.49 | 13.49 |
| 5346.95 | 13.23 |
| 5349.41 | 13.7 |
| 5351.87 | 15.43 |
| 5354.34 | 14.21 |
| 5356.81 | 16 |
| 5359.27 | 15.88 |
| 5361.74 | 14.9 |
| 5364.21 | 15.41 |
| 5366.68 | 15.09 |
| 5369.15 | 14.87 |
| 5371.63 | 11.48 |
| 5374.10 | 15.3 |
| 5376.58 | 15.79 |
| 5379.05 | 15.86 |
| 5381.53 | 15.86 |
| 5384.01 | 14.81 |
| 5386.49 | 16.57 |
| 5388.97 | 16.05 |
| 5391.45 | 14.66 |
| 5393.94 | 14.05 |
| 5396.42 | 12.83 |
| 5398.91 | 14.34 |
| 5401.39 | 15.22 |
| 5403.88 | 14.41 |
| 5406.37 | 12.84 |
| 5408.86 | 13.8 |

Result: 0.5 angstroms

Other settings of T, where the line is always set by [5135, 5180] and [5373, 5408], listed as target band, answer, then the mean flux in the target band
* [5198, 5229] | -2.1 angstroms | 10.9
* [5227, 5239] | -3.1 angstroms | 13.5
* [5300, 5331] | -2.9 angstroms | 14.1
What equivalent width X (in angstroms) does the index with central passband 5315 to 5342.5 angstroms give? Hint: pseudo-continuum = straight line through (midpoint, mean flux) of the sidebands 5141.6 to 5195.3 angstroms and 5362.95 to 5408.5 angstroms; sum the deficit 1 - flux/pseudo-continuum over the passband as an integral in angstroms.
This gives -1.5 angstroms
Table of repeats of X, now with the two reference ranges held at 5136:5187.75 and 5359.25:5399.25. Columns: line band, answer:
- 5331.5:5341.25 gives -0.6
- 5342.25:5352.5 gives 0.1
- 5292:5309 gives -1.7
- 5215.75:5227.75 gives -2.8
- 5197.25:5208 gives 0.5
